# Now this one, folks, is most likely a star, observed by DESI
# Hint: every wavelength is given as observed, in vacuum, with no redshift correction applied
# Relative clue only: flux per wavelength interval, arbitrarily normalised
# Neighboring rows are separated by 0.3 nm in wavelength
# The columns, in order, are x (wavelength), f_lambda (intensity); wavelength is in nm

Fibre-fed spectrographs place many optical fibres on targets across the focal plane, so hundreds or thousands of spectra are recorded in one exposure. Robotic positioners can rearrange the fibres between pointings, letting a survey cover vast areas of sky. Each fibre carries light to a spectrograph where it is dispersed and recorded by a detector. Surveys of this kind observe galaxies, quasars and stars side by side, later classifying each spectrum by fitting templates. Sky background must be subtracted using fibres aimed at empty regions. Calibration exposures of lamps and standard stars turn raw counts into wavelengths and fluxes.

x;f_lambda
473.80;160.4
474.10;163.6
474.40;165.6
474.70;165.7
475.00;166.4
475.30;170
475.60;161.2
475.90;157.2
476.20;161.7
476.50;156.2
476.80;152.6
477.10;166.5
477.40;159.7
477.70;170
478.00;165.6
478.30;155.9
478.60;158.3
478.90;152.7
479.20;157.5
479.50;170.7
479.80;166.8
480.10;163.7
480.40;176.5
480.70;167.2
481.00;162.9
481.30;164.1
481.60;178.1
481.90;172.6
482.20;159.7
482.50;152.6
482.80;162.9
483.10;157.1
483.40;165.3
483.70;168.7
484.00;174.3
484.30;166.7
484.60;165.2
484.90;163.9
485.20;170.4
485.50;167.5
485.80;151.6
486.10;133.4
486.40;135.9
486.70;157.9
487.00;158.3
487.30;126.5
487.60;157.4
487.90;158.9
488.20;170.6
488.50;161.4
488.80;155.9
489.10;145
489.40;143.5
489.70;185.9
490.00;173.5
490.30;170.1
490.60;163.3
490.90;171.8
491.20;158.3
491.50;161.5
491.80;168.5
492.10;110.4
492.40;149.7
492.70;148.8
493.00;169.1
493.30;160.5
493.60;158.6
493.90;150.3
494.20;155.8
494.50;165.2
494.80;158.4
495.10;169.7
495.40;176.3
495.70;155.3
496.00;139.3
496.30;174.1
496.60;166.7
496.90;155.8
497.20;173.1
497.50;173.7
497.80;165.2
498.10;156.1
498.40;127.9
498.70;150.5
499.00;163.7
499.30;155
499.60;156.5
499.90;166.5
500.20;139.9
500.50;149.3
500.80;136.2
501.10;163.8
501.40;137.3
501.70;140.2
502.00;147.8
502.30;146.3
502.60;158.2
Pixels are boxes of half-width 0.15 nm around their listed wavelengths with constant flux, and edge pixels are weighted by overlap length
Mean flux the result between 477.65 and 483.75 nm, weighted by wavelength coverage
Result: 164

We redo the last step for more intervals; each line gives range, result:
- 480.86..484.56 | 165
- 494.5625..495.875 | 164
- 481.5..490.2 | 160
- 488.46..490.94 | 163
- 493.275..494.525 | 157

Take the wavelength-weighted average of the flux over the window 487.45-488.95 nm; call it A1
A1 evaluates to 161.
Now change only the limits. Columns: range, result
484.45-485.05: 165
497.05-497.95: 171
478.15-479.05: 156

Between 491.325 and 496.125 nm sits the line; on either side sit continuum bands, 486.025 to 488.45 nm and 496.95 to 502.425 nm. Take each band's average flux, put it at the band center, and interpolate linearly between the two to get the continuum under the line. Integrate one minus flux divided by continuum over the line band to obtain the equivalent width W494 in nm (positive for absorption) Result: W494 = -0.14 nm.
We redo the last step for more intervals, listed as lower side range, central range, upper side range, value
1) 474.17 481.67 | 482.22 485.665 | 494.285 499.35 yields -0.05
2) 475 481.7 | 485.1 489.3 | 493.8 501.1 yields 0.19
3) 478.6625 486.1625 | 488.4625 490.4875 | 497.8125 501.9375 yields -0.05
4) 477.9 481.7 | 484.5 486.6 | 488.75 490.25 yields 0.10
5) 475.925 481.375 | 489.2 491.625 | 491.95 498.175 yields -0.09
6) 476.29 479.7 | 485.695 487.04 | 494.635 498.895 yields 0.12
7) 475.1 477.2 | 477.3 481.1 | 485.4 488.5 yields -0.13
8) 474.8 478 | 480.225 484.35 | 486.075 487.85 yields -0.34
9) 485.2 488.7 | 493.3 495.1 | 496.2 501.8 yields -0.05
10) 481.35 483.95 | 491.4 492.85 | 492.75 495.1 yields 0.12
